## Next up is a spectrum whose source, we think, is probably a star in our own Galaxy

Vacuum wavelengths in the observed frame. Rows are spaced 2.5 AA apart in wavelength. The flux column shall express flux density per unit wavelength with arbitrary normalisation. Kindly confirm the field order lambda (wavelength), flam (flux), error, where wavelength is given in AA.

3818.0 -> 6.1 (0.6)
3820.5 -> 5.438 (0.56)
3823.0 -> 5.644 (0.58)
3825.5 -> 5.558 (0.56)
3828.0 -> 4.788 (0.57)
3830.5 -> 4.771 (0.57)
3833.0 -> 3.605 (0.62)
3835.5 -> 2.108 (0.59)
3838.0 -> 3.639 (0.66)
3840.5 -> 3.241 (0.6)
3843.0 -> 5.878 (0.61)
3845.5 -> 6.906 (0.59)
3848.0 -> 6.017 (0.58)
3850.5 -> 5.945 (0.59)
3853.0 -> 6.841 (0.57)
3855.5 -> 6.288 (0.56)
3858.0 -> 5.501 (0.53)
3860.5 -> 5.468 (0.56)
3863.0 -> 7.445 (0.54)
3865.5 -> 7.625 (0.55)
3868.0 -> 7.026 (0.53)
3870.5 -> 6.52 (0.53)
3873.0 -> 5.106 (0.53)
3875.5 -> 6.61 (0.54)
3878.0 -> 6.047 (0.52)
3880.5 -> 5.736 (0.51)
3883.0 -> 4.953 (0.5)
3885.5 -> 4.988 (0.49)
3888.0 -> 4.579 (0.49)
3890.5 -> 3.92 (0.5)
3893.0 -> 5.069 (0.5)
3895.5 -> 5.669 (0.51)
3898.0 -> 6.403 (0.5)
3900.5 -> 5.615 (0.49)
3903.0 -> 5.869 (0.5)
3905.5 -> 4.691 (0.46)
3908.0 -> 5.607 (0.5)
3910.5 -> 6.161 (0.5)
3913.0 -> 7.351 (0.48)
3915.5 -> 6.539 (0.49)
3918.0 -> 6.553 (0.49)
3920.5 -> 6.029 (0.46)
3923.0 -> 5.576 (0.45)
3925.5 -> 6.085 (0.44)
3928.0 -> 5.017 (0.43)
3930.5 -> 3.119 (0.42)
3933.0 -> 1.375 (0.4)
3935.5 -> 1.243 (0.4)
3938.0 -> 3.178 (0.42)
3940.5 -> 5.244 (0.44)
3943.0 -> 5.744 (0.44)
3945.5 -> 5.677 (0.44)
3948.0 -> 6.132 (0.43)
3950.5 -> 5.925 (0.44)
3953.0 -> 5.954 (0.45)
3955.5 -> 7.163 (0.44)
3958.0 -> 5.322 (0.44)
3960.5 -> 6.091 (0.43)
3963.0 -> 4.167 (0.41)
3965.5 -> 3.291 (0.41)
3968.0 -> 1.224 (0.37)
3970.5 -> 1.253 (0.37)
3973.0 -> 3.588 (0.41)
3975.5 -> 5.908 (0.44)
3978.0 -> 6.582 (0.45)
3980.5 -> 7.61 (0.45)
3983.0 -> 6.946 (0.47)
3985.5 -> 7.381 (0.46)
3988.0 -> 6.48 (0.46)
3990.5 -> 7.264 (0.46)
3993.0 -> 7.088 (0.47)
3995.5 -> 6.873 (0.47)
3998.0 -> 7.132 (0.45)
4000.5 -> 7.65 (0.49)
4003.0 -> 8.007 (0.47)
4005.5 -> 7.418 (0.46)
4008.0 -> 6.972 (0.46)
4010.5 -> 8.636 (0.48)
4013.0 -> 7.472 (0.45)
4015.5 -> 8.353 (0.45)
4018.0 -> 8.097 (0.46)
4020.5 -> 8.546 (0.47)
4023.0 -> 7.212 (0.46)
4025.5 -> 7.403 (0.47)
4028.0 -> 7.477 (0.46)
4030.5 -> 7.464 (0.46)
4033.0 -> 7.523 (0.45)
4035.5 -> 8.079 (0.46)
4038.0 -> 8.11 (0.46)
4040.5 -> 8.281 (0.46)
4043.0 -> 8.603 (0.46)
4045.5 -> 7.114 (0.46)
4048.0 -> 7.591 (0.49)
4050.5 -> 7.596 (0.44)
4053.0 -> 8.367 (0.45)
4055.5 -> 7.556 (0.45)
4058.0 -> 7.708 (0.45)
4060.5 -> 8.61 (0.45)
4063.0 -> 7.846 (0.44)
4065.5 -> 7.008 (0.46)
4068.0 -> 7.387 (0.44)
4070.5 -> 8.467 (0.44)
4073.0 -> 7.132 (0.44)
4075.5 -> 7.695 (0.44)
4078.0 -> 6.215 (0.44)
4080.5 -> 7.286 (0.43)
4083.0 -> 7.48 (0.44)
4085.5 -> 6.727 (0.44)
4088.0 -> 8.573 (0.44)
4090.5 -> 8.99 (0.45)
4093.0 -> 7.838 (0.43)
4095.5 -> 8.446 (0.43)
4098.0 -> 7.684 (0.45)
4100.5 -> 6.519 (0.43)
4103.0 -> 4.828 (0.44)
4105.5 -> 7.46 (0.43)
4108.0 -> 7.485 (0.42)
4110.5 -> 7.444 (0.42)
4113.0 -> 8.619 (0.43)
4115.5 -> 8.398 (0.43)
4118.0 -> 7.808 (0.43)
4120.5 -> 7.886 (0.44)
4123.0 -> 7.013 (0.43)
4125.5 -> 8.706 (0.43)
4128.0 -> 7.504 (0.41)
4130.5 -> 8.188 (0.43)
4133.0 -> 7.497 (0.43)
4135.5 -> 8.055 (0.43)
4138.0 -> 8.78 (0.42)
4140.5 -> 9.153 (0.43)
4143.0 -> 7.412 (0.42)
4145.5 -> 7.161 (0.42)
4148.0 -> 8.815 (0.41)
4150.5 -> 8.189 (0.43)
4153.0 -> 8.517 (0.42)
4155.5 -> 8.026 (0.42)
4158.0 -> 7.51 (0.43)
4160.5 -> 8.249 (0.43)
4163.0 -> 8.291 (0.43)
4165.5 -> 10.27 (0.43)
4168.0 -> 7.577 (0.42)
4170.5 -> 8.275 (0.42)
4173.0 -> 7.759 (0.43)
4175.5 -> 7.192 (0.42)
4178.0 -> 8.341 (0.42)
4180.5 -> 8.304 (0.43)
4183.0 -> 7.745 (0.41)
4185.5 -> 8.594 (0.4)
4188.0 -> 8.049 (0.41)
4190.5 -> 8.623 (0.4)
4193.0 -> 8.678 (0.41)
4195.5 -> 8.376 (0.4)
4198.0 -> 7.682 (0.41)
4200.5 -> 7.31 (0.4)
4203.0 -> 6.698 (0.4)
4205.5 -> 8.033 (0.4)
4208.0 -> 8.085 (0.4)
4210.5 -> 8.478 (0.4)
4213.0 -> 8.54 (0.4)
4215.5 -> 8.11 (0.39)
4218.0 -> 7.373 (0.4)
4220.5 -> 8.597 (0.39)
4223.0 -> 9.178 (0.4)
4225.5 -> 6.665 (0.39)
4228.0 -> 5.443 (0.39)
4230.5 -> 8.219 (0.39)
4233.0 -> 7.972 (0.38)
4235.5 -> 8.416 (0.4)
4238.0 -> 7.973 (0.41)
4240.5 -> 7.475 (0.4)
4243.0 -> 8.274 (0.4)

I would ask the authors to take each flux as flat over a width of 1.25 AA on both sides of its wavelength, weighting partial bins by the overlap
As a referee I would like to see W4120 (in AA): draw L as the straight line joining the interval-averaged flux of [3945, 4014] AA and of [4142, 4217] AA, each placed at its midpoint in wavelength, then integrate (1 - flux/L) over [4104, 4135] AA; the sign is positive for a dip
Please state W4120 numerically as -1.3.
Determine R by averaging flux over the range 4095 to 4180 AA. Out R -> 7.91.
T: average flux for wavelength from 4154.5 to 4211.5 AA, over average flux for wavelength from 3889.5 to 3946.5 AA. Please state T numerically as 1.58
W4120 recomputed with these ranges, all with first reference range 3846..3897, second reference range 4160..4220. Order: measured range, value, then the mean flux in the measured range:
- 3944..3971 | 6.8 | 4.85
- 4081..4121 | -0.7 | 7.63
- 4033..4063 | -3.5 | 7.94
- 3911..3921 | -0.7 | 6.63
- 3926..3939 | 6.9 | 2.97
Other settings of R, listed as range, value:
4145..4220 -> 8.11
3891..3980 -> 5.05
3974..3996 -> 6.87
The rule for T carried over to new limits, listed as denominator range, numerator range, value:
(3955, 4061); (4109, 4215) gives 1.17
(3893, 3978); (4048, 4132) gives 1.52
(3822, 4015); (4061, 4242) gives 1.40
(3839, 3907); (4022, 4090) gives 1.33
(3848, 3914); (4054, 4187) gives 1.34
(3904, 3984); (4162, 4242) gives 1.58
